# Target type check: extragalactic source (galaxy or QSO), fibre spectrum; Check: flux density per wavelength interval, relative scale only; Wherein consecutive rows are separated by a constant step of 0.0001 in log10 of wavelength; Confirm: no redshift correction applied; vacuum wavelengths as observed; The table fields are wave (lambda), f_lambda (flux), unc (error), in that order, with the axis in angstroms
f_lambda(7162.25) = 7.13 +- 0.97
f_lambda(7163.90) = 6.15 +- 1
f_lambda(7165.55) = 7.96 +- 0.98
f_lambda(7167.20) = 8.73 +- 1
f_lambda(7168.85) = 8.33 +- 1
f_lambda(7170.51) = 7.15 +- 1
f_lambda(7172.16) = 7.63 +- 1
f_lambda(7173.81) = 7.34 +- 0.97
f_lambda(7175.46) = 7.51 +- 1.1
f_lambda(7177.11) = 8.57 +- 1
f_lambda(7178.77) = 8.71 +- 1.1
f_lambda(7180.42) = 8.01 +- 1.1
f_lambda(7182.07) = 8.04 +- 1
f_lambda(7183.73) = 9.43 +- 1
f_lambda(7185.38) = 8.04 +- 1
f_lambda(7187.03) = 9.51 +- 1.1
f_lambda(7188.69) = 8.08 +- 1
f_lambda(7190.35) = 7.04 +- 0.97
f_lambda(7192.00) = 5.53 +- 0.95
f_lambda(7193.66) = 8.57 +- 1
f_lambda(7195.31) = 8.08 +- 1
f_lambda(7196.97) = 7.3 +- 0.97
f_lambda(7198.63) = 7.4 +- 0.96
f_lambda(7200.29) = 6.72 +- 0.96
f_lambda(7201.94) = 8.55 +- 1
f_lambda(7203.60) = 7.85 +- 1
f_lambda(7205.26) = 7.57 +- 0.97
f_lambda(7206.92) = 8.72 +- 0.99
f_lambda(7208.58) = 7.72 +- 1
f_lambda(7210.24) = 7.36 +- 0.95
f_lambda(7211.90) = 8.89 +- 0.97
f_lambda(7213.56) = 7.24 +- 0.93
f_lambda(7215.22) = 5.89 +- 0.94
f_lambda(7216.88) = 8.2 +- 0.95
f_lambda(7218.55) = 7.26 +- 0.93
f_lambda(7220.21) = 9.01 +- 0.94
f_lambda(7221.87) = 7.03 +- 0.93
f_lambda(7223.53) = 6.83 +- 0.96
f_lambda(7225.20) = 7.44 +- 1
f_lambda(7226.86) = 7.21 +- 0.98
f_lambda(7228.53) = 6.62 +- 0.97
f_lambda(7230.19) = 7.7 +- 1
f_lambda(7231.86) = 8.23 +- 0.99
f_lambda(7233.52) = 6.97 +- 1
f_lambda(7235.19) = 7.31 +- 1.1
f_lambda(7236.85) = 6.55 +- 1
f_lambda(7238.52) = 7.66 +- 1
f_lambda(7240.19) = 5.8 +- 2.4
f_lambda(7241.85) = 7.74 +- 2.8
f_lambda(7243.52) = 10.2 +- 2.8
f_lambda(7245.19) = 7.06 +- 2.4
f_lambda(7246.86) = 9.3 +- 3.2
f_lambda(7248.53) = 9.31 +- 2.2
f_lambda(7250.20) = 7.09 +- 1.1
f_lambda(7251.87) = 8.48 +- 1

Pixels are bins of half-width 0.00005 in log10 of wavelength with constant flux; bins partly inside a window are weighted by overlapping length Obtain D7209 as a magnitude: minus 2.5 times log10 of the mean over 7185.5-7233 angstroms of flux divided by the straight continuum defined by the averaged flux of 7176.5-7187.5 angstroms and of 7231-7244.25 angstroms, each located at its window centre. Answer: 0.06 mag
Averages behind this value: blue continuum 8.59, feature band 7.63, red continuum 7.54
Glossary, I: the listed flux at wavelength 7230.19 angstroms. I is 7.7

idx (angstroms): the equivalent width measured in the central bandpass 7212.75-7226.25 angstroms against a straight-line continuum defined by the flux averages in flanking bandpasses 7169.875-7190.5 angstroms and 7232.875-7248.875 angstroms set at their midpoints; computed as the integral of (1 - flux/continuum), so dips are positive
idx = 0.9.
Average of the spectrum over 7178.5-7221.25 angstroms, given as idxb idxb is 7.86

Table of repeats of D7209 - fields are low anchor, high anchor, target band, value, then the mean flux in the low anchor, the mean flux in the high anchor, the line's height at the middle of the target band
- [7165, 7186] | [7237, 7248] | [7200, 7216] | 0.04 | 8.11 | 7.91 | 8.01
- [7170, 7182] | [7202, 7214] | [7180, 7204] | 0.01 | 7.88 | 7.97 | 7.92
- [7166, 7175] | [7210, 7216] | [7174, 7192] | -0.06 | 7.82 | 7.36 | 7.69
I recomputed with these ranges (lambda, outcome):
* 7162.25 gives 7.13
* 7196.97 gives 7.3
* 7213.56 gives 7.24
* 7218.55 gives 7.26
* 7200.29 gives 6.72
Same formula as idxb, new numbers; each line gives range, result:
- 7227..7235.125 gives 7.35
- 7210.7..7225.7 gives 7.53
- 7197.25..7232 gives 7.57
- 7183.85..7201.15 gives 7.71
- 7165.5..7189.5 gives 8.21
